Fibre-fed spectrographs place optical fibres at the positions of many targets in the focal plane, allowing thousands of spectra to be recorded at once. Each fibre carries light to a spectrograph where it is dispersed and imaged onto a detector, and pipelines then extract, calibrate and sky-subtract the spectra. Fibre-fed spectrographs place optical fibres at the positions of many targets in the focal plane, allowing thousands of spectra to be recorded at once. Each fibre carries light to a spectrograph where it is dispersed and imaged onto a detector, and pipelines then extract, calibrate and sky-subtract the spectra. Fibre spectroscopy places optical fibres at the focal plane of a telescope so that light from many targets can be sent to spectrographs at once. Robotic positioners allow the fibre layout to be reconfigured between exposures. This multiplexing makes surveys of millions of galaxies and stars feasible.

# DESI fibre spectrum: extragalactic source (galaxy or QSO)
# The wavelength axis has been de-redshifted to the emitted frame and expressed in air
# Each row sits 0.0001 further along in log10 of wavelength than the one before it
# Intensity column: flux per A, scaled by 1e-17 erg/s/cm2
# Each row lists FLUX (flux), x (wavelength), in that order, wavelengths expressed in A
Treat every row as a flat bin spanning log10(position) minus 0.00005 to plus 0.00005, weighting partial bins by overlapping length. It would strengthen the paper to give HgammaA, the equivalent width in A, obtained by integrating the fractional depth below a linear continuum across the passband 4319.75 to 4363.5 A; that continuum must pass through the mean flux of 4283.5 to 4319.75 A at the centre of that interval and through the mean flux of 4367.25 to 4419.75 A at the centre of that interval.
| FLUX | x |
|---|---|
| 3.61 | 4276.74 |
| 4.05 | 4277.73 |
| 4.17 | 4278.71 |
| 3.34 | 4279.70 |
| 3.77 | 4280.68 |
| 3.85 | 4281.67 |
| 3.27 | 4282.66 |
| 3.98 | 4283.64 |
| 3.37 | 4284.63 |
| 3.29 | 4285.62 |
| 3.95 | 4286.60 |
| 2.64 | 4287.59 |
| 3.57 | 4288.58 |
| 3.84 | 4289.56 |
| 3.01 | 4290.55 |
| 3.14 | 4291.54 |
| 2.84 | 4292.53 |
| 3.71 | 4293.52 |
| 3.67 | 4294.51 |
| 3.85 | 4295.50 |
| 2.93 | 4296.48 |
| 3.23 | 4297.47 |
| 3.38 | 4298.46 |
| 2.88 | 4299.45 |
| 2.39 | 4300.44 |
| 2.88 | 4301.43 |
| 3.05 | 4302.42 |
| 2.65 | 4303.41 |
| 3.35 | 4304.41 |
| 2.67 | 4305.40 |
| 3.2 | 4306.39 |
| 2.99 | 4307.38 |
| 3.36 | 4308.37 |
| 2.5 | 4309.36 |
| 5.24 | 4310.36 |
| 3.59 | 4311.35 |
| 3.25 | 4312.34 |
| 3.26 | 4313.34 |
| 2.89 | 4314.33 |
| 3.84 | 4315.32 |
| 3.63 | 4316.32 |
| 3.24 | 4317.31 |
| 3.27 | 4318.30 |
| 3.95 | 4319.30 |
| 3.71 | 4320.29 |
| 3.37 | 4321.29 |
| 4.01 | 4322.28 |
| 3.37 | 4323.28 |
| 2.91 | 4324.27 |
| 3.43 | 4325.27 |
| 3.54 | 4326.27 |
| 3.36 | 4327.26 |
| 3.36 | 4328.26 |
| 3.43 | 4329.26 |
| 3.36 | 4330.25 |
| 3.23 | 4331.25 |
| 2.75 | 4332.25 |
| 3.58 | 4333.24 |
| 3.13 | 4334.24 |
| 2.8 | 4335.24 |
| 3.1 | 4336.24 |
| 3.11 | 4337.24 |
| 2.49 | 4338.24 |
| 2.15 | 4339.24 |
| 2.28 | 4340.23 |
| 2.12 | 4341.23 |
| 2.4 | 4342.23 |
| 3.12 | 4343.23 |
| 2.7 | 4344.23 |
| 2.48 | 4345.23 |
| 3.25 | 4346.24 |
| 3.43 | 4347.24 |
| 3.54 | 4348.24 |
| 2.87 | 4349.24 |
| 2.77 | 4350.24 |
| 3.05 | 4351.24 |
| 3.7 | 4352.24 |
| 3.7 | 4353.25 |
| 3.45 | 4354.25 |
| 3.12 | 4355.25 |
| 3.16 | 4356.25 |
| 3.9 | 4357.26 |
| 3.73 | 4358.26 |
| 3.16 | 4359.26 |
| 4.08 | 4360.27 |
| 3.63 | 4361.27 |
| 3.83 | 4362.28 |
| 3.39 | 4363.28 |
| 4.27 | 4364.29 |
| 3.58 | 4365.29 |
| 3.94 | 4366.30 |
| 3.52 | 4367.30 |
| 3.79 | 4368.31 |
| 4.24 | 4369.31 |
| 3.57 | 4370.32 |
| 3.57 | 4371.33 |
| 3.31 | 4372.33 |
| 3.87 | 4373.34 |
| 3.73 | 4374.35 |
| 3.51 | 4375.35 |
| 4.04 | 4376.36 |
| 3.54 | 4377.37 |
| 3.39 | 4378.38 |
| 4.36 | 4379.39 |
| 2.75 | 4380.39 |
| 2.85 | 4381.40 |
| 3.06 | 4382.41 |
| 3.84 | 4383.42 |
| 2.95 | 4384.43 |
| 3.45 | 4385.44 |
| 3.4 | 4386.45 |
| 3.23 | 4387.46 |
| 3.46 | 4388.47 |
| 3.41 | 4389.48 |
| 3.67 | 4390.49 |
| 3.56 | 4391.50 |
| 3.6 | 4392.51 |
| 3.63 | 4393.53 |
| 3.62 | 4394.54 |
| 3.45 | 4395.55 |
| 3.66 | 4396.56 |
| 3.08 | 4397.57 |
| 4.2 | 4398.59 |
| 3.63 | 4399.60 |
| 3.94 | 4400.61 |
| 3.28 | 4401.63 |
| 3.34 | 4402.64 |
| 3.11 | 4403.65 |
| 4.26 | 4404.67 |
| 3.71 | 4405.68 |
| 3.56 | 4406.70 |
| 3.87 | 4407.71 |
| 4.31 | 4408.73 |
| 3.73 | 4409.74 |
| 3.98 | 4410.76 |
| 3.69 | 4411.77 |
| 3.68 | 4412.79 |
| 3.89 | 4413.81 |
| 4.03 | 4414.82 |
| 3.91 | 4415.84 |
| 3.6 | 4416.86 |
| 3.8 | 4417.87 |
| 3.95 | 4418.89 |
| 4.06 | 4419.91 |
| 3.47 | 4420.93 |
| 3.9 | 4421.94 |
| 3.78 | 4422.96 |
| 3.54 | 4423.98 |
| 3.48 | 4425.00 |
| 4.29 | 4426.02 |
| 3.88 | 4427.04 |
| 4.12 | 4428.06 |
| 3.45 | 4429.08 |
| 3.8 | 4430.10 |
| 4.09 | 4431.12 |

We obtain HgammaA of 3.0 A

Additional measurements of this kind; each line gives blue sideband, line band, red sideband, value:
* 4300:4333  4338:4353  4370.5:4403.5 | 2.4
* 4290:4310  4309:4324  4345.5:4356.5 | -1.9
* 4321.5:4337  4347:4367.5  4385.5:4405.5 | -0.7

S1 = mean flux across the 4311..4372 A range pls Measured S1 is 3.32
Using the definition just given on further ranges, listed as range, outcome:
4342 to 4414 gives 3.52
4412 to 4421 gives 3.83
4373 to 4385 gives 3.49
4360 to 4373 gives 3.74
